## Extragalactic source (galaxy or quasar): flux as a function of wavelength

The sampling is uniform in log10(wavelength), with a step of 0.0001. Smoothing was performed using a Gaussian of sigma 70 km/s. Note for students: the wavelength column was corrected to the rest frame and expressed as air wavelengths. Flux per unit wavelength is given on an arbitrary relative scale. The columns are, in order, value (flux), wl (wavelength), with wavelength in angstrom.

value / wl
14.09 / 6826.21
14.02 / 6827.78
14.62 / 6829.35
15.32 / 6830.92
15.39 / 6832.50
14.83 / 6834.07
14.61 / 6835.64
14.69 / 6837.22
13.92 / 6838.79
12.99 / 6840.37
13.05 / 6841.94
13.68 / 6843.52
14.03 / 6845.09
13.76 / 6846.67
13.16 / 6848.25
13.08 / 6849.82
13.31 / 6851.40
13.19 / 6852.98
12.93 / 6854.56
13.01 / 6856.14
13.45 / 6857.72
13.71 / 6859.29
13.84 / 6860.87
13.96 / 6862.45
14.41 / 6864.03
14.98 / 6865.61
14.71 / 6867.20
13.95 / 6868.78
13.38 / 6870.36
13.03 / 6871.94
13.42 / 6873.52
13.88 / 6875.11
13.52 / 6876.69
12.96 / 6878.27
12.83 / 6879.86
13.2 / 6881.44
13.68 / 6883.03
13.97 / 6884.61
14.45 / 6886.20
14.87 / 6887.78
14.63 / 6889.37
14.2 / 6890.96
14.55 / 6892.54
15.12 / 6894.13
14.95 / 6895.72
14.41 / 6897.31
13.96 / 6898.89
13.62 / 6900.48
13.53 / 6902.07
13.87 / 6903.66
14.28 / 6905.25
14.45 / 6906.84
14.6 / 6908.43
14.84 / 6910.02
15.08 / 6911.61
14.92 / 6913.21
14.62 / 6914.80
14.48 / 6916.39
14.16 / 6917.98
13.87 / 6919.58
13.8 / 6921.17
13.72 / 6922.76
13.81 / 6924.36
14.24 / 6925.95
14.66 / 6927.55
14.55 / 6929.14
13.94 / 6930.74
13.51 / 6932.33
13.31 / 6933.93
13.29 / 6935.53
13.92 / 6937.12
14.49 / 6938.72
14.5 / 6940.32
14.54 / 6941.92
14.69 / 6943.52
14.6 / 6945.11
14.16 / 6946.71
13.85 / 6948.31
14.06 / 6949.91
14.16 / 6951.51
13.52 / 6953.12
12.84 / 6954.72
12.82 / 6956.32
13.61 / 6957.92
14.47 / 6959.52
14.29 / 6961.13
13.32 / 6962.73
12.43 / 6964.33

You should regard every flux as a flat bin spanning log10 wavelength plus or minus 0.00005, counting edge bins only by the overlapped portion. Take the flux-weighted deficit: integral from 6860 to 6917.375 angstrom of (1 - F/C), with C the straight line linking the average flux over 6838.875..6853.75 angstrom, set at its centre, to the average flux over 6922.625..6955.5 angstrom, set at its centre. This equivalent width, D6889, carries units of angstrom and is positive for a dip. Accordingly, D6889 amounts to -2.0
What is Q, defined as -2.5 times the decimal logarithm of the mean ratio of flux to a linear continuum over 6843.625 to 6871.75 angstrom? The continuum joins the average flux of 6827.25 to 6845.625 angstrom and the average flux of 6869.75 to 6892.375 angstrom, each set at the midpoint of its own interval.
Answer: 0.03 mag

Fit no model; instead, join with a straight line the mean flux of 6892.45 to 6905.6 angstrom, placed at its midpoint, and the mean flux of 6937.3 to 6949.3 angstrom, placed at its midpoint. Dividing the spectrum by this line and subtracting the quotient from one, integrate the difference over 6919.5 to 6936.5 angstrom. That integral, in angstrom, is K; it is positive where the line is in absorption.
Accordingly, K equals 0.5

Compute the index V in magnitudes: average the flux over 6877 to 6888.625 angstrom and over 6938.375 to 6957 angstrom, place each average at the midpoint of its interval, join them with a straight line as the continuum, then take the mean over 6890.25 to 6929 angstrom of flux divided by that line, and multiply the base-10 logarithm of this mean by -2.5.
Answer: -0.04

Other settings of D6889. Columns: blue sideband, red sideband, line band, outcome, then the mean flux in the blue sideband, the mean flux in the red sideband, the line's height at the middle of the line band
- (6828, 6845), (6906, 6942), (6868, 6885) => 1.0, 14.3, 14.2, 14.3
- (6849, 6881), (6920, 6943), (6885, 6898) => -0.8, 13.6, 14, 13.8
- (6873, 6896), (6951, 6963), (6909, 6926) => -0.6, 14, 13.6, 13.8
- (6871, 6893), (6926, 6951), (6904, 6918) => -0.6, 13.8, 14.1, 14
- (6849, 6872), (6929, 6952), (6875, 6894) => -0.2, 13.7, 14.1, 13.8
